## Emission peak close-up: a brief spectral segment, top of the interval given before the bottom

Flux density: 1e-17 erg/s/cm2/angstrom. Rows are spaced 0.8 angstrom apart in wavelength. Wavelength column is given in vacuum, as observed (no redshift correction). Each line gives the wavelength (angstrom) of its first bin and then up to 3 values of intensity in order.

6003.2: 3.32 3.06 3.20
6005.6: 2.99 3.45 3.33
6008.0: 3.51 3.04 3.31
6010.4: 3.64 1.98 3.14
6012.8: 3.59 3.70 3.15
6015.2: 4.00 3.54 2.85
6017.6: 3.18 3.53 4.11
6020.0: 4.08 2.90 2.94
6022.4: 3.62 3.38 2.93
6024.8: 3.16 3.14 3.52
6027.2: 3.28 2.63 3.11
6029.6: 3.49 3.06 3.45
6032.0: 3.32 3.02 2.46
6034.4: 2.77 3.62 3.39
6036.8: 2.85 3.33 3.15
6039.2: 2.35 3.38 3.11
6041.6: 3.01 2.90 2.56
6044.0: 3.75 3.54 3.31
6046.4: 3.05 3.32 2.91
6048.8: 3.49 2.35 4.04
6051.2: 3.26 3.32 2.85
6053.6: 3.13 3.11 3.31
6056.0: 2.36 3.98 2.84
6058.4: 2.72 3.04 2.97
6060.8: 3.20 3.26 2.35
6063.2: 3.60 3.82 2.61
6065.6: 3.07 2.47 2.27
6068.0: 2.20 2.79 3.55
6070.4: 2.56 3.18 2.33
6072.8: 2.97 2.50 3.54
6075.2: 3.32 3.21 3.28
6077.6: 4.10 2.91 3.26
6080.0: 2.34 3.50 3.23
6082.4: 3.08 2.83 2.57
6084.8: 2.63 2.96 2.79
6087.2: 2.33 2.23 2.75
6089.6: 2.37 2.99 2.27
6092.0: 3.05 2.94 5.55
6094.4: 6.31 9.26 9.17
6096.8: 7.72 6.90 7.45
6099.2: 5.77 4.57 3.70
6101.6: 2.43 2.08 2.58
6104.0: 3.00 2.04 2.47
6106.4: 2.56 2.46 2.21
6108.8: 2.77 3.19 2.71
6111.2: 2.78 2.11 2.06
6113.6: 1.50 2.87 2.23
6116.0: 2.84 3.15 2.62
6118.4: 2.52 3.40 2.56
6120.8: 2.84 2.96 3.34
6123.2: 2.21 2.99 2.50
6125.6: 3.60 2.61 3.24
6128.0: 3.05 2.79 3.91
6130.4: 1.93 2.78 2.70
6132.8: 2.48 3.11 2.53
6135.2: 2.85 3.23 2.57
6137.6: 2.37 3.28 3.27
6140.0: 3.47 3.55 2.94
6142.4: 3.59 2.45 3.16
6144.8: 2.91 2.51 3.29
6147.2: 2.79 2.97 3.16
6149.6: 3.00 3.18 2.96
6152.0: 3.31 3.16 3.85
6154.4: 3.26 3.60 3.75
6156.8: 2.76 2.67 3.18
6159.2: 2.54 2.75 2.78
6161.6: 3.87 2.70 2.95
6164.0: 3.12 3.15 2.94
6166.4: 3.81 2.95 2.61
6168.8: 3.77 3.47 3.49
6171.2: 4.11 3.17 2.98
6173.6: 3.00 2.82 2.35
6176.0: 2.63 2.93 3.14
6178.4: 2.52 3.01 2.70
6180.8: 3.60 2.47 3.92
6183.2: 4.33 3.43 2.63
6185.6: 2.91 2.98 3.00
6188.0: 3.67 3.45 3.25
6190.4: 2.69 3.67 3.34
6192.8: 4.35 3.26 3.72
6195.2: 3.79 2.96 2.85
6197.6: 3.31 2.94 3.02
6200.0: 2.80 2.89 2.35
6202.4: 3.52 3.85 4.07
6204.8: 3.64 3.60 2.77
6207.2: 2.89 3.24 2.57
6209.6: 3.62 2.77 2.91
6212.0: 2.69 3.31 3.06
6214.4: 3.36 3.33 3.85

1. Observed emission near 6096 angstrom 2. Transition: Hbeta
